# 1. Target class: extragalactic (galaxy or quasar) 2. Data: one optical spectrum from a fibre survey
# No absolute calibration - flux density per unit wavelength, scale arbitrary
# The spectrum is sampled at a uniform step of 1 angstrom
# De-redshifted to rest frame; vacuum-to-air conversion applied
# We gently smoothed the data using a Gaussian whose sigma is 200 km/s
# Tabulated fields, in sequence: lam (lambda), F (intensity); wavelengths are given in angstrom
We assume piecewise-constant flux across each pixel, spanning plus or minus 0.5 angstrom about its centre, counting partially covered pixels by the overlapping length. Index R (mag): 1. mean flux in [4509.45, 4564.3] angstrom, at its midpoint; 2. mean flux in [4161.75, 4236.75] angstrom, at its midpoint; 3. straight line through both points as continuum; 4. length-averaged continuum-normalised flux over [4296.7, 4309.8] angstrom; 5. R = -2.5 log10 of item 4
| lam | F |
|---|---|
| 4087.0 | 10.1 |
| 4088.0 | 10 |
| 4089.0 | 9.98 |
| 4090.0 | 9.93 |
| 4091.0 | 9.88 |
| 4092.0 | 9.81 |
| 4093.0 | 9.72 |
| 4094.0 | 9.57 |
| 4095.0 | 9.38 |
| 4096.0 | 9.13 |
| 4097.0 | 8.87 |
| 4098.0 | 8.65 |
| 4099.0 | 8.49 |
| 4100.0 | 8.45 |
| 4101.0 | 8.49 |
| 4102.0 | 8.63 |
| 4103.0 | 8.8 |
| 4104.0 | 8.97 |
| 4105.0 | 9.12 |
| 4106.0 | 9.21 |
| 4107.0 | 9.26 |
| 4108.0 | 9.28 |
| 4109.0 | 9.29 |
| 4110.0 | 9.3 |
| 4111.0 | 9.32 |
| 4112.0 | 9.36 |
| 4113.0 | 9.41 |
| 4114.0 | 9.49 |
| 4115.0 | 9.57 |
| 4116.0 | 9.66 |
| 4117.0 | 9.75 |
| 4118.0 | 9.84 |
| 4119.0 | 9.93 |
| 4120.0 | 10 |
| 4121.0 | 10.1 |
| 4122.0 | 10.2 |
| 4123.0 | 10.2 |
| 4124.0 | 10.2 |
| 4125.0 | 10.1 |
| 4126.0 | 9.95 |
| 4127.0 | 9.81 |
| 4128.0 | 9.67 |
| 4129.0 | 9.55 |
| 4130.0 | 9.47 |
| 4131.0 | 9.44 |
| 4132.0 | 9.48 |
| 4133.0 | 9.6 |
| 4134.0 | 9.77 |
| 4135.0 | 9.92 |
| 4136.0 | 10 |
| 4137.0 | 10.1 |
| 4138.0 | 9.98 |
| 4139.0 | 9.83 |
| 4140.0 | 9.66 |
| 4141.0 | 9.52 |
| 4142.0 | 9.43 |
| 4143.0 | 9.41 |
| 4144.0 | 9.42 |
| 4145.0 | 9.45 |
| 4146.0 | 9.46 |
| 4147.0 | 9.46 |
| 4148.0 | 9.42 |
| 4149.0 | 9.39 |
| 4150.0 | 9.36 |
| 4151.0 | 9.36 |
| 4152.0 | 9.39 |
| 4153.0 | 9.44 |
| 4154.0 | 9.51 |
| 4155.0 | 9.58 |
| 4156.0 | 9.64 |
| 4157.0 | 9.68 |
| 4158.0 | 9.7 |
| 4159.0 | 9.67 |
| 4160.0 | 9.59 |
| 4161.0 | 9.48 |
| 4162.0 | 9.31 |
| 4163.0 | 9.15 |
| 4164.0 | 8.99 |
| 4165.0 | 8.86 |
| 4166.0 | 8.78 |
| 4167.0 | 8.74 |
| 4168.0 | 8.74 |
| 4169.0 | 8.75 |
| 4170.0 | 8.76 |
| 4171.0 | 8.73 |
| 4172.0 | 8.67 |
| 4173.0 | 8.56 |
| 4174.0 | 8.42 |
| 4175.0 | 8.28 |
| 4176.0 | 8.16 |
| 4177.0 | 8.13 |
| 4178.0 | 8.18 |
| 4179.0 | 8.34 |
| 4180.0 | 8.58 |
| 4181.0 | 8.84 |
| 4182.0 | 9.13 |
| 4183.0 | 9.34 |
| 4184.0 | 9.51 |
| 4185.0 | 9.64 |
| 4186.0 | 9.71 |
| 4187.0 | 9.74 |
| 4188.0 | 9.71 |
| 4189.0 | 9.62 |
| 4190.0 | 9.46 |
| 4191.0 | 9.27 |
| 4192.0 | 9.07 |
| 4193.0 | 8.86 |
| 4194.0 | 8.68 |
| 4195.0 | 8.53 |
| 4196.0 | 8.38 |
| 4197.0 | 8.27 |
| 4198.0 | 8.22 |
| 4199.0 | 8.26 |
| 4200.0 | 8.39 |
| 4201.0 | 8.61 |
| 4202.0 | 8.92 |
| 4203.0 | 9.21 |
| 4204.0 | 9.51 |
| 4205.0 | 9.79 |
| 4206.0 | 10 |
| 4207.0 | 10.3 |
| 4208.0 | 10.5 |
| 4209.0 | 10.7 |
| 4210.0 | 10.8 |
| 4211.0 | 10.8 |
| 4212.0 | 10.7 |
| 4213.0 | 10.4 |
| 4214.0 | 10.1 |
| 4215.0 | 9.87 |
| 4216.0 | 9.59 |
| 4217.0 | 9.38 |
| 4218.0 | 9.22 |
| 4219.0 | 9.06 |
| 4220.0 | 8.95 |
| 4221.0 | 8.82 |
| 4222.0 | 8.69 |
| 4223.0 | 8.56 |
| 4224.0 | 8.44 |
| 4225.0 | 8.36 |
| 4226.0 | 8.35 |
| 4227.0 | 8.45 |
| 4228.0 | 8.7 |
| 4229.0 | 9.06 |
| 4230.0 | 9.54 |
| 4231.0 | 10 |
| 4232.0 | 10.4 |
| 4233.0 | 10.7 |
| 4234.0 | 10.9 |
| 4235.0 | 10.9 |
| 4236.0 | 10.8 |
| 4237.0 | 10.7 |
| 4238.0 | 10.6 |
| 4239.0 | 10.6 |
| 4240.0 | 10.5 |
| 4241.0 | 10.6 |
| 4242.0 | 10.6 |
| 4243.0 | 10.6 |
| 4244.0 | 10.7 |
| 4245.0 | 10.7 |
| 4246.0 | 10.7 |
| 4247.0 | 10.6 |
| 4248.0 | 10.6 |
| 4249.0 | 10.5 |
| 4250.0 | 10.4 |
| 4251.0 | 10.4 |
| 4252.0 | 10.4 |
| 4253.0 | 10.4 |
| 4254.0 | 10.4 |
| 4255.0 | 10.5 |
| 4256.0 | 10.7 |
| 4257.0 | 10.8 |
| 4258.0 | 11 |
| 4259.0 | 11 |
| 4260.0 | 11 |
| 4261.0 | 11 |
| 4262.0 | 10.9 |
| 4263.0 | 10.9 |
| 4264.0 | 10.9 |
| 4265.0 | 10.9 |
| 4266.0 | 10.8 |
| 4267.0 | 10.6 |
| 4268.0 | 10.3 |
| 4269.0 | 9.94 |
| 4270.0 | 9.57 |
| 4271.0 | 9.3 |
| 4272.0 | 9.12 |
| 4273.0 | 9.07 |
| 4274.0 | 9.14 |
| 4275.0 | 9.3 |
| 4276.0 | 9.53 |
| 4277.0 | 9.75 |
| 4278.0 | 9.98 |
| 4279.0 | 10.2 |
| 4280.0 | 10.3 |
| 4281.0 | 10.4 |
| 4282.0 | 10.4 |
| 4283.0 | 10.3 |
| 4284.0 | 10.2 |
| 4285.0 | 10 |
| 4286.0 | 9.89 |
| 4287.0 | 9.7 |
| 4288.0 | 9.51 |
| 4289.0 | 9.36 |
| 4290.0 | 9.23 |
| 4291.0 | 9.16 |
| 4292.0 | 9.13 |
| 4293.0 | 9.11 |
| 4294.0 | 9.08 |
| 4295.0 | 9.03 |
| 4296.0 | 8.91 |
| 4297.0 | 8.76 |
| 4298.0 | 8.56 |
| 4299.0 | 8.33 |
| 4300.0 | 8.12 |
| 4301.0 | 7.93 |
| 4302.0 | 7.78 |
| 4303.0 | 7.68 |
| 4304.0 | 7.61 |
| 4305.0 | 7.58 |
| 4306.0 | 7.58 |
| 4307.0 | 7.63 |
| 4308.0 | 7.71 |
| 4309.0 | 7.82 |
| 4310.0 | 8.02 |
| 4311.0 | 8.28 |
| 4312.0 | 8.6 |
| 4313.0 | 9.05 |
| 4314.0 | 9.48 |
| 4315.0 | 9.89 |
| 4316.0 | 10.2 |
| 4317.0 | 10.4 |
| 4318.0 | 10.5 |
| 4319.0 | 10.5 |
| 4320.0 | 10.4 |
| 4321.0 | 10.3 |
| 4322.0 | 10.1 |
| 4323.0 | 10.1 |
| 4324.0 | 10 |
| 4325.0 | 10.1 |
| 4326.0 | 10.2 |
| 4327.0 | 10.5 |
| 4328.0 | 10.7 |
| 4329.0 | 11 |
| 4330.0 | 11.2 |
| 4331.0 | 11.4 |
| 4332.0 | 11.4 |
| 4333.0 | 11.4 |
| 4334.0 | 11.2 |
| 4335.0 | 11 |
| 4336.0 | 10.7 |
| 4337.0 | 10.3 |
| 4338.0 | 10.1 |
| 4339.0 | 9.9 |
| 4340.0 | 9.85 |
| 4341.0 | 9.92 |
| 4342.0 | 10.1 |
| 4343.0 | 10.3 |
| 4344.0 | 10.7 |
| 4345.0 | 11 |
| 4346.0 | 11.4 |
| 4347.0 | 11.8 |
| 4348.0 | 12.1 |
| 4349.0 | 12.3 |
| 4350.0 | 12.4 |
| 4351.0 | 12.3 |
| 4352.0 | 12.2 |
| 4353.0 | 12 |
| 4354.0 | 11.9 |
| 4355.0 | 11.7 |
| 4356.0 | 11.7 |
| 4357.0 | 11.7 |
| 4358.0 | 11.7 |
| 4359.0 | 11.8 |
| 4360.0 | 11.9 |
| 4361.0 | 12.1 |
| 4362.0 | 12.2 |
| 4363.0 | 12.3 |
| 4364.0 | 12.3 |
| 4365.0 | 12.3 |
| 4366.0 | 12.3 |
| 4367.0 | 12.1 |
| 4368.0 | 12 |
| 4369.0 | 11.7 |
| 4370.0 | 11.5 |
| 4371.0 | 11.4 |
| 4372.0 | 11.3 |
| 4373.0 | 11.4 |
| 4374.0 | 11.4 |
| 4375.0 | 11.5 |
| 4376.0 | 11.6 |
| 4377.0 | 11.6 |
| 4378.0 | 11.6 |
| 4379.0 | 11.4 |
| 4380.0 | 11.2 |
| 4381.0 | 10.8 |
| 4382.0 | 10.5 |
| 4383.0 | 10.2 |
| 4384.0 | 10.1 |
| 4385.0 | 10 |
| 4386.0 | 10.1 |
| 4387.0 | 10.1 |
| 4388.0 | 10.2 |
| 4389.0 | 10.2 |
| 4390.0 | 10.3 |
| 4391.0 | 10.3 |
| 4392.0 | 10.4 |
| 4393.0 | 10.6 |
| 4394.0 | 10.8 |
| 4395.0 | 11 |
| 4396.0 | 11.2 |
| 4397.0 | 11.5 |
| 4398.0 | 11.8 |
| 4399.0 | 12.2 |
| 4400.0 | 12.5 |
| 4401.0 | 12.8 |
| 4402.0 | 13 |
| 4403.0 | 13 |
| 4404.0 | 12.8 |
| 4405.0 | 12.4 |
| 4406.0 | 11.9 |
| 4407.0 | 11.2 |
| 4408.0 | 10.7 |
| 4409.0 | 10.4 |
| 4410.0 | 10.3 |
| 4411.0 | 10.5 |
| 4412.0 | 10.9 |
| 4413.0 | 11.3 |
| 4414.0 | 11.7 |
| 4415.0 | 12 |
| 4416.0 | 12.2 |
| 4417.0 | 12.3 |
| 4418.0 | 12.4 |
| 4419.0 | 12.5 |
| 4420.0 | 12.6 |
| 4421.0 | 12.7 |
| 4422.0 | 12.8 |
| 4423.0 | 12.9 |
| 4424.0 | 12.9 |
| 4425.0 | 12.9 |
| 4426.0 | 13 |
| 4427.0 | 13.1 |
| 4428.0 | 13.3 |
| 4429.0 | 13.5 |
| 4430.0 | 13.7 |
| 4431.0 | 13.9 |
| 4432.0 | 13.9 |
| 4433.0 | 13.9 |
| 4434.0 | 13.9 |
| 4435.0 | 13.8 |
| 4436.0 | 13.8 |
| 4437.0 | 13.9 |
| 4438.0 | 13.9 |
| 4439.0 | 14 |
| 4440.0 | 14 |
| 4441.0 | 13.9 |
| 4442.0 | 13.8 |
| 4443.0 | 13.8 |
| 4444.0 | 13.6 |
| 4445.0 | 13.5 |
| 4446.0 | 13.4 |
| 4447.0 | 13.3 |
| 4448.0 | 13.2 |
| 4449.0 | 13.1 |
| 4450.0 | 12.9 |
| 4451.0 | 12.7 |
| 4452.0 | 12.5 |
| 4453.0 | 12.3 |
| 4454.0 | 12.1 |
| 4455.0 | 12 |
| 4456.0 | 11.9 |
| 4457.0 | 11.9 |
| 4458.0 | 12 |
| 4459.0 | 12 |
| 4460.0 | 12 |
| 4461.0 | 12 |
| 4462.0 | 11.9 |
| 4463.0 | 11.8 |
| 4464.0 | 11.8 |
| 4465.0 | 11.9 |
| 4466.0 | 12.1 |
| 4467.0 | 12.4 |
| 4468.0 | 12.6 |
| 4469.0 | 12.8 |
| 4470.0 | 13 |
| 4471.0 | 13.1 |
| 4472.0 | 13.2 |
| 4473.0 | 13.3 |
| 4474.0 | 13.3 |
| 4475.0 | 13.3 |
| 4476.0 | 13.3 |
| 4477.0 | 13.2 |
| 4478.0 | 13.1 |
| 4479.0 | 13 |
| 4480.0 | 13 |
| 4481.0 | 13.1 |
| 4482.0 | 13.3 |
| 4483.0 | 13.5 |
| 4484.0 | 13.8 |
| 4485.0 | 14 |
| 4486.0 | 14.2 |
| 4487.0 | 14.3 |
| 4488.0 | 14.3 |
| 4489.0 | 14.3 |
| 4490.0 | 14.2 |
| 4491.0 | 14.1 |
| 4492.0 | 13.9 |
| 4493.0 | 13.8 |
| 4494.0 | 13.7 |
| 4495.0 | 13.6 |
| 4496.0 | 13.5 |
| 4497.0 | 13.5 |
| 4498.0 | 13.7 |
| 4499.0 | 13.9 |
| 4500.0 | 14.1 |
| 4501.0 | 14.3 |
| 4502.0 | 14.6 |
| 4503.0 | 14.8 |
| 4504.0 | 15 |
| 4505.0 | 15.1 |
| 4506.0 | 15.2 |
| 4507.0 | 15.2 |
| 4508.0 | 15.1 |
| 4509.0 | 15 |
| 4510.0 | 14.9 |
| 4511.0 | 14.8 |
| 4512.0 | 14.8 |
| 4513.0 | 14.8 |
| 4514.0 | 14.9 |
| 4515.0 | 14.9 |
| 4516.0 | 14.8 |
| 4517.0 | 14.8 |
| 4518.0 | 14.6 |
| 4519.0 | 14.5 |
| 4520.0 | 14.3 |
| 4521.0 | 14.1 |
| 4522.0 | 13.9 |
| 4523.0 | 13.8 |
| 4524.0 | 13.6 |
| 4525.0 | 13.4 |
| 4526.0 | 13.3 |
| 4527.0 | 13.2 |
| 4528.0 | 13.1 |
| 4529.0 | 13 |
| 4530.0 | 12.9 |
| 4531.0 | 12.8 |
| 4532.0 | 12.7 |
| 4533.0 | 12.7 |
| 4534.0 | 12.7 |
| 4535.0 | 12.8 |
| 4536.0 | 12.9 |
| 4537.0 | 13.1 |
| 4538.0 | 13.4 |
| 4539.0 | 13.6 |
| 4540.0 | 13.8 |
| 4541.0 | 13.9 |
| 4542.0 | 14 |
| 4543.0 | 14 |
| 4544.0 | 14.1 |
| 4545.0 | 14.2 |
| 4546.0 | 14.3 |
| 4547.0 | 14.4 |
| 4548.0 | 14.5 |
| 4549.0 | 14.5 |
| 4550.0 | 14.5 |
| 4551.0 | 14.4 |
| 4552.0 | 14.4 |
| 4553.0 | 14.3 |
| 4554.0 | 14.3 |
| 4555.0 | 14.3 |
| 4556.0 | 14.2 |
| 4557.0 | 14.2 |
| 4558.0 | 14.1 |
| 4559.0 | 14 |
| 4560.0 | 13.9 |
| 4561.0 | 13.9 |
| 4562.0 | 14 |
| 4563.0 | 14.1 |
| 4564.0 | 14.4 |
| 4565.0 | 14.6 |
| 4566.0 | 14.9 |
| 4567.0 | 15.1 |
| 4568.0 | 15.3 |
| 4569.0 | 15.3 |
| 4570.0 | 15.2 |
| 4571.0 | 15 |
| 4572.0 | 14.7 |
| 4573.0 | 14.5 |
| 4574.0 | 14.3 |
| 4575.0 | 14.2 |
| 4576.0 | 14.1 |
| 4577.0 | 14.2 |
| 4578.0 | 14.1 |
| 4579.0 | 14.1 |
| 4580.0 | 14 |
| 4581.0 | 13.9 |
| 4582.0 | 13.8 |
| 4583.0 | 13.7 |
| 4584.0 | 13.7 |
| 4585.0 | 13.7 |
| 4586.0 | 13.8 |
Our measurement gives 0.33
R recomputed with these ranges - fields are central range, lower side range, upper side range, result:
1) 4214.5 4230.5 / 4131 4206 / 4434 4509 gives 0.11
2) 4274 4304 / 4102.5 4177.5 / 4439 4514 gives 0.20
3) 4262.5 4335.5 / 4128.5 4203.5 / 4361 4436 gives 0.12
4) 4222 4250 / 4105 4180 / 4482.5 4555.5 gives 0.05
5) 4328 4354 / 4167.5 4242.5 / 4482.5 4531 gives 0.04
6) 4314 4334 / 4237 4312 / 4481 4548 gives 0.01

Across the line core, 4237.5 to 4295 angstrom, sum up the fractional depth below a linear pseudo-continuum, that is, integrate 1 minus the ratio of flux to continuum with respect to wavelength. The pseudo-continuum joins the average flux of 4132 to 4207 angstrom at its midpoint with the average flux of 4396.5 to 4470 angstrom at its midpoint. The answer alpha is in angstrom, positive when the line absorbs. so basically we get 1.3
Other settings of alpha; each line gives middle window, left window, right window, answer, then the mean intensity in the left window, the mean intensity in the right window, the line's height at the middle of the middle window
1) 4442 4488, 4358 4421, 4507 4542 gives -0.24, 11.5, 13.9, 12.8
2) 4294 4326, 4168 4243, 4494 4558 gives 5.73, 9.37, 14.1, 10.9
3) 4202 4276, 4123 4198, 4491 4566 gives 1.54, 9.27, 14.1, 10.3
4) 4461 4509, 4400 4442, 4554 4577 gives -0.30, 12.7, 14.5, 13.5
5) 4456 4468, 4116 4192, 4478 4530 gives 1.36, 9.39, 14.1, 13.5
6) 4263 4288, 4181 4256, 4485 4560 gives 1.29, 9.72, 14.1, 10.5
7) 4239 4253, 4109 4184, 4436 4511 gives 0.06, 9.37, 13.4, 10.6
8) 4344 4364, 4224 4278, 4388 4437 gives -0.78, 10.2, 12.2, 11.5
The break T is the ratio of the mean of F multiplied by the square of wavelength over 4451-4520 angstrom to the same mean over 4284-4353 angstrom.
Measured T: 1.48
